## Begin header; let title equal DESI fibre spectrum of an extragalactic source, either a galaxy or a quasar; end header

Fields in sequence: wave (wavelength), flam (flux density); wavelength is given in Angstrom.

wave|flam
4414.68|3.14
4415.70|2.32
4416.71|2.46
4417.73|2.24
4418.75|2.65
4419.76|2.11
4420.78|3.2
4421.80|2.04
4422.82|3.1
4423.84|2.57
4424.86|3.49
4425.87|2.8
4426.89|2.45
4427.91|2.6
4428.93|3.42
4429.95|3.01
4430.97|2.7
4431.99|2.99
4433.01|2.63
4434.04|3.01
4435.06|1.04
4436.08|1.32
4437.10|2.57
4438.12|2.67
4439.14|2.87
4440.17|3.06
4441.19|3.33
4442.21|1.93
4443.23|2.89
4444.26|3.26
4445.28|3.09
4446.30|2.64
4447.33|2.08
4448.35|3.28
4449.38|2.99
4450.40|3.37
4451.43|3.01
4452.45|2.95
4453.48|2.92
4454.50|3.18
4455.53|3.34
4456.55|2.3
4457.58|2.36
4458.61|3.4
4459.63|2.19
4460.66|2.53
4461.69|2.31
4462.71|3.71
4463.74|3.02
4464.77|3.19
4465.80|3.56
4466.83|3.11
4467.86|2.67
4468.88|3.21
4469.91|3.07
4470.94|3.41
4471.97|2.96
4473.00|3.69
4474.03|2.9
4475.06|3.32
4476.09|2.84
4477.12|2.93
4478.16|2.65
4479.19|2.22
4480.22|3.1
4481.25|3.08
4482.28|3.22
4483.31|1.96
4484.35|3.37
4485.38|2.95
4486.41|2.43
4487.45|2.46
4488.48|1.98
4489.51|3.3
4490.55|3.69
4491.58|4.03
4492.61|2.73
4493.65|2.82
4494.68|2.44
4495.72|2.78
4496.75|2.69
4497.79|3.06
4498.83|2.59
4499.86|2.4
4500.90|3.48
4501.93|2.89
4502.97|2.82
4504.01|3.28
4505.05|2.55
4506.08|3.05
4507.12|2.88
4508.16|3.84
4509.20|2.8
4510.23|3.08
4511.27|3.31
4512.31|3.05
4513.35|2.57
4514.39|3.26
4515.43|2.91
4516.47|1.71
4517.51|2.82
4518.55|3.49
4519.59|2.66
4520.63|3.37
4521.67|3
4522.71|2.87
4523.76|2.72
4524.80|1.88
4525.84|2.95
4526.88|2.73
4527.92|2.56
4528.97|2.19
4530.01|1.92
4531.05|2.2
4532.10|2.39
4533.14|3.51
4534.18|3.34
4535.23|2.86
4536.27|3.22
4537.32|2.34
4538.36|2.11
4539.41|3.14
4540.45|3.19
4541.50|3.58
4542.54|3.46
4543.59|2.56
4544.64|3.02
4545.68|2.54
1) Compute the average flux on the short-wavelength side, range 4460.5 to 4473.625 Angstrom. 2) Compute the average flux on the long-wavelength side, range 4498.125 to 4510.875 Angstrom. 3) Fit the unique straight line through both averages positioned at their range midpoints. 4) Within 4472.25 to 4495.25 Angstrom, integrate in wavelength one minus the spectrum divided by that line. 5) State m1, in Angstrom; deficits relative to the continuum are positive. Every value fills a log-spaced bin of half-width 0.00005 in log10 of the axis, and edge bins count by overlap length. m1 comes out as 1.1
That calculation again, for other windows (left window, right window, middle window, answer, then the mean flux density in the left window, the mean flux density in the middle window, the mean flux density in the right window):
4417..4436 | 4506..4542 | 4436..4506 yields -4.4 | 2.64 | 2.9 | 2.84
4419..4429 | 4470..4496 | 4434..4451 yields 0.9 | 2.75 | 2.66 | 2.93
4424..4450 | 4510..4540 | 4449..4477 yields -2.9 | 2.73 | 3.02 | 2.76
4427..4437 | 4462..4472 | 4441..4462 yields 0.4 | 2.52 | 2.82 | 3.19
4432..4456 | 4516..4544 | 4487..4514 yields -1.7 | 2.76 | 2.95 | 2.77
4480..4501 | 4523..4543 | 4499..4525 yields -1.0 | 2.87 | 2.92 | 2.75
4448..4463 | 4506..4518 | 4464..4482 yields -0.9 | 2.91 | 3.05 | 2.94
